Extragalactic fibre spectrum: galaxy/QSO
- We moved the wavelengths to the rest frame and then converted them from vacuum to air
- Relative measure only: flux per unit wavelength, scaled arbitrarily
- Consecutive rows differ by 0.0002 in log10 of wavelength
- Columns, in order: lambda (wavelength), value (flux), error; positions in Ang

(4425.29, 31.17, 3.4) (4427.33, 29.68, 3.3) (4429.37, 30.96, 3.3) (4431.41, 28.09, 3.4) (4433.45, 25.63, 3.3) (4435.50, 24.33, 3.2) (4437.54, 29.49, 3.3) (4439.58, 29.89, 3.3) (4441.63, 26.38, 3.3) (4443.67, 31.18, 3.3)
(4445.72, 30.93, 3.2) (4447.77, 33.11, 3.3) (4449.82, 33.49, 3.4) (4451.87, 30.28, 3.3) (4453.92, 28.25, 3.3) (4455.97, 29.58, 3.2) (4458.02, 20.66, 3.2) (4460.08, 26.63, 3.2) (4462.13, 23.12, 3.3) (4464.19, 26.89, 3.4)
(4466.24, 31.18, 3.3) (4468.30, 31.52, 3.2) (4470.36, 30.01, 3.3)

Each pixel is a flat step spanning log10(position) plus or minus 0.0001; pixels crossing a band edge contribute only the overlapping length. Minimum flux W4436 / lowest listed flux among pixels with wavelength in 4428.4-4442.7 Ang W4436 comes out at 24.33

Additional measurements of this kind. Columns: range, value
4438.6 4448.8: 26.38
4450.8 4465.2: 20.66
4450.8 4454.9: 28.25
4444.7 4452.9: 30.28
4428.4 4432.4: 28.09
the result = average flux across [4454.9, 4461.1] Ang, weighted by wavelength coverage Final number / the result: 25.6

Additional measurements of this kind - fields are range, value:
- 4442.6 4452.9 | 31.8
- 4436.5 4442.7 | 28.6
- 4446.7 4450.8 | 33.2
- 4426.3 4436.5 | 27.7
